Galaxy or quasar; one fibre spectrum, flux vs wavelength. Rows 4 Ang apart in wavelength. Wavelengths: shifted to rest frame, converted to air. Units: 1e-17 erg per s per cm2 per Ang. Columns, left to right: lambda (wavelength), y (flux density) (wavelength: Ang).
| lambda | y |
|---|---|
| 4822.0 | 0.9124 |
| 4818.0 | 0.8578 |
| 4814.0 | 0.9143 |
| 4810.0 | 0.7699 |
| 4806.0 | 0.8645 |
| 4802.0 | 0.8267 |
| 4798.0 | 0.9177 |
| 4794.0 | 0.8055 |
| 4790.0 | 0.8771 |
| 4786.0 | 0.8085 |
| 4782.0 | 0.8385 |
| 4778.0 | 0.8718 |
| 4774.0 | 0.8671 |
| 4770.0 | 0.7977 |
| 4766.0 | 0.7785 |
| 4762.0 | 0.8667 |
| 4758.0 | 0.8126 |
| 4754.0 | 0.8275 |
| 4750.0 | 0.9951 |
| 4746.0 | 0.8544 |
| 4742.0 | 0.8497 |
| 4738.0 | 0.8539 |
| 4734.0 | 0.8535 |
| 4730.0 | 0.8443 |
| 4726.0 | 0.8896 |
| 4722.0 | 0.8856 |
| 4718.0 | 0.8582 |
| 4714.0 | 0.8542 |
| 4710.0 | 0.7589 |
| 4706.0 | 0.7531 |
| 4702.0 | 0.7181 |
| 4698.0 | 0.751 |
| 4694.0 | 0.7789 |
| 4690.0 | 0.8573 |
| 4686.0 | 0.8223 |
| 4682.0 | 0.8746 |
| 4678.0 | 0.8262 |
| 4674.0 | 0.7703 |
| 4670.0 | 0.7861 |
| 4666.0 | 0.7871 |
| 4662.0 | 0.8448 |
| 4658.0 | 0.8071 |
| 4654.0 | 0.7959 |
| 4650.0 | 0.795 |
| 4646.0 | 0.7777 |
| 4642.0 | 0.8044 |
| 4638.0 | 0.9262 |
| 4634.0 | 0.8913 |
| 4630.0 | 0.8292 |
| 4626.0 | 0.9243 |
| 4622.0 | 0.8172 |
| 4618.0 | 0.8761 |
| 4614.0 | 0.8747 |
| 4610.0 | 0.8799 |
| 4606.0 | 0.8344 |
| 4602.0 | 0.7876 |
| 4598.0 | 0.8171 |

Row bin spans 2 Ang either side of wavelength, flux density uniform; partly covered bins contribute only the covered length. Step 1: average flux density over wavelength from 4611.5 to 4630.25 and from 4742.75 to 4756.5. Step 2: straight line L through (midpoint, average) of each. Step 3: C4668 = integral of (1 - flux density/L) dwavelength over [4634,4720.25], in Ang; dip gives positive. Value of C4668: 6.5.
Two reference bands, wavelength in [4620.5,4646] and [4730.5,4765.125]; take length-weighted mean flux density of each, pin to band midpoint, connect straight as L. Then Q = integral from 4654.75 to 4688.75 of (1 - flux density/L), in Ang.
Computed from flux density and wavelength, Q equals 1.8 Ang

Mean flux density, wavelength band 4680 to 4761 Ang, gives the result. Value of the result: 0.835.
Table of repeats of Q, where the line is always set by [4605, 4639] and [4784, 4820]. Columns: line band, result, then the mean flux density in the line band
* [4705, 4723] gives 0.8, 0.822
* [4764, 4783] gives 0.5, 0.83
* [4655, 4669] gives 0.9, 0.81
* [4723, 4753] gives -0.6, 0.876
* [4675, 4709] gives 2.7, 0.796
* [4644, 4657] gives 1.2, 0.791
